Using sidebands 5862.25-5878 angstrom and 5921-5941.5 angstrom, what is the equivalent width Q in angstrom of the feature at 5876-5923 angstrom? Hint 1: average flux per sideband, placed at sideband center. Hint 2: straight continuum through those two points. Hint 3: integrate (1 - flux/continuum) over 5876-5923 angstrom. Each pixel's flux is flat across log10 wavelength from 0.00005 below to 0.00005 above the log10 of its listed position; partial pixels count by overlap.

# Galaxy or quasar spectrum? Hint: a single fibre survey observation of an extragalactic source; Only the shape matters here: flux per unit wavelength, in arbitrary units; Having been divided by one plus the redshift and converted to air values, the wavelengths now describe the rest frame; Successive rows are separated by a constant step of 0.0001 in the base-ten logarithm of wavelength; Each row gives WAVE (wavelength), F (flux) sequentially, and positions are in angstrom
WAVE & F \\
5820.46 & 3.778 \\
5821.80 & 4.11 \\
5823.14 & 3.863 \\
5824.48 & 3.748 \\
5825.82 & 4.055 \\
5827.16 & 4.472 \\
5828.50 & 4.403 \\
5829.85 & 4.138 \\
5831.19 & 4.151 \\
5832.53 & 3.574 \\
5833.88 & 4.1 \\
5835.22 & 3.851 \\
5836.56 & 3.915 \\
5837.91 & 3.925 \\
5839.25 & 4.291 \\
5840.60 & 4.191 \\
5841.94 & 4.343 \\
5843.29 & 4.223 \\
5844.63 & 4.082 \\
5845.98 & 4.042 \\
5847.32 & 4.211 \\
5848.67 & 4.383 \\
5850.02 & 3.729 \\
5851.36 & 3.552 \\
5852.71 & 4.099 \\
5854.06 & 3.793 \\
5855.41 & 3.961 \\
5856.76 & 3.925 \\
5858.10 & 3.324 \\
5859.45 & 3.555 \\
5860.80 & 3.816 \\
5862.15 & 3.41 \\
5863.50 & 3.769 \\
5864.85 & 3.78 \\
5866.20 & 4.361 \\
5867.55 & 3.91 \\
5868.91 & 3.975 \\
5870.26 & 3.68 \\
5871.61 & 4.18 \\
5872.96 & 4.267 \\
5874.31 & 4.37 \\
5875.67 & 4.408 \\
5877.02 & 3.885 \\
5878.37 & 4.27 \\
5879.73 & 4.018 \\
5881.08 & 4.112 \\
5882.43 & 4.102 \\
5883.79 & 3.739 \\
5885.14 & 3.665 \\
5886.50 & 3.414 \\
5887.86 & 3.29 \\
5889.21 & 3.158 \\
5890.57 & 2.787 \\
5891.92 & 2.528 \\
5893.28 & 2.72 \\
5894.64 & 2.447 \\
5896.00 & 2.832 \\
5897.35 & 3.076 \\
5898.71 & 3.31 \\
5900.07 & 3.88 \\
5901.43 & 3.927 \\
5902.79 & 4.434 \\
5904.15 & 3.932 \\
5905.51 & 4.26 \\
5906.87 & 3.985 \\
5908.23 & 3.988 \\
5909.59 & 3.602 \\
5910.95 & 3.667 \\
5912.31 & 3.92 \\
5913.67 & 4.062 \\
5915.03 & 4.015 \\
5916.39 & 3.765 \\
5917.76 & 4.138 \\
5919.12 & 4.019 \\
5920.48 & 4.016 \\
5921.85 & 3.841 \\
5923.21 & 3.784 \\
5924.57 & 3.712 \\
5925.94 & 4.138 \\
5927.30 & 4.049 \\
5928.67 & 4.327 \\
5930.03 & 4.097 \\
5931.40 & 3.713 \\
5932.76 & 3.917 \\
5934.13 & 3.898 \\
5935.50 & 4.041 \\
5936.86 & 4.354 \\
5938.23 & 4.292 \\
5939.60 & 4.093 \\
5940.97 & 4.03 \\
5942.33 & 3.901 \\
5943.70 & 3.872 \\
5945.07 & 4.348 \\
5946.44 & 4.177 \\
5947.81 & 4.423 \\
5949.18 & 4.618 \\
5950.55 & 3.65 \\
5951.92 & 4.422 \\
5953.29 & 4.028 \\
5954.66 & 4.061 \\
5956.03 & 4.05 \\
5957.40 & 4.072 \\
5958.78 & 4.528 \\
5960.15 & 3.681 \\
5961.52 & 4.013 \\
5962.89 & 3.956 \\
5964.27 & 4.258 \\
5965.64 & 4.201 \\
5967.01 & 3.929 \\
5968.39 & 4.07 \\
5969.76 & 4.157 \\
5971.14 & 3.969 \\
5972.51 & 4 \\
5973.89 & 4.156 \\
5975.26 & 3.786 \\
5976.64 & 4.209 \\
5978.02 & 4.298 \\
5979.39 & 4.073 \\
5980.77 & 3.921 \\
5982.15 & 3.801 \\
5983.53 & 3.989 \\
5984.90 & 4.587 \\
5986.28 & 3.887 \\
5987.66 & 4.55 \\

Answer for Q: 4.1 angstrom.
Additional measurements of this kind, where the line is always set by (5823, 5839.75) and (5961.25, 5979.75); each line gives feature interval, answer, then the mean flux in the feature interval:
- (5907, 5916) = 0.4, 3.88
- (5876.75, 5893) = 2.0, 3.55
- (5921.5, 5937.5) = 0.3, 3.99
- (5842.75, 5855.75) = 0.1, 4.01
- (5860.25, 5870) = 0.5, 3.85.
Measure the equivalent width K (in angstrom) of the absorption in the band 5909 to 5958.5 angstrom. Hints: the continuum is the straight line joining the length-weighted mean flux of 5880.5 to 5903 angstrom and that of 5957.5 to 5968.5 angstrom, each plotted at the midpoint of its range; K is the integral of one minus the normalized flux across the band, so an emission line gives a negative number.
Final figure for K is -3.38 angstrom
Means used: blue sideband 3.35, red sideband 4.08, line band 4.04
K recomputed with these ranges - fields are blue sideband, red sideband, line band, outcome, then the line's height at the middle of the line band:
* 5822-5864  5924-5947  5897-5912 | 0.7 angstrom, 4.03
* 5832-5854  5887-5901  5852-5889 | -4.3 angstrom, 3.49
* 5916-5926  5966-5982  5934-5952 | -0.8 angstrom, 3.97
